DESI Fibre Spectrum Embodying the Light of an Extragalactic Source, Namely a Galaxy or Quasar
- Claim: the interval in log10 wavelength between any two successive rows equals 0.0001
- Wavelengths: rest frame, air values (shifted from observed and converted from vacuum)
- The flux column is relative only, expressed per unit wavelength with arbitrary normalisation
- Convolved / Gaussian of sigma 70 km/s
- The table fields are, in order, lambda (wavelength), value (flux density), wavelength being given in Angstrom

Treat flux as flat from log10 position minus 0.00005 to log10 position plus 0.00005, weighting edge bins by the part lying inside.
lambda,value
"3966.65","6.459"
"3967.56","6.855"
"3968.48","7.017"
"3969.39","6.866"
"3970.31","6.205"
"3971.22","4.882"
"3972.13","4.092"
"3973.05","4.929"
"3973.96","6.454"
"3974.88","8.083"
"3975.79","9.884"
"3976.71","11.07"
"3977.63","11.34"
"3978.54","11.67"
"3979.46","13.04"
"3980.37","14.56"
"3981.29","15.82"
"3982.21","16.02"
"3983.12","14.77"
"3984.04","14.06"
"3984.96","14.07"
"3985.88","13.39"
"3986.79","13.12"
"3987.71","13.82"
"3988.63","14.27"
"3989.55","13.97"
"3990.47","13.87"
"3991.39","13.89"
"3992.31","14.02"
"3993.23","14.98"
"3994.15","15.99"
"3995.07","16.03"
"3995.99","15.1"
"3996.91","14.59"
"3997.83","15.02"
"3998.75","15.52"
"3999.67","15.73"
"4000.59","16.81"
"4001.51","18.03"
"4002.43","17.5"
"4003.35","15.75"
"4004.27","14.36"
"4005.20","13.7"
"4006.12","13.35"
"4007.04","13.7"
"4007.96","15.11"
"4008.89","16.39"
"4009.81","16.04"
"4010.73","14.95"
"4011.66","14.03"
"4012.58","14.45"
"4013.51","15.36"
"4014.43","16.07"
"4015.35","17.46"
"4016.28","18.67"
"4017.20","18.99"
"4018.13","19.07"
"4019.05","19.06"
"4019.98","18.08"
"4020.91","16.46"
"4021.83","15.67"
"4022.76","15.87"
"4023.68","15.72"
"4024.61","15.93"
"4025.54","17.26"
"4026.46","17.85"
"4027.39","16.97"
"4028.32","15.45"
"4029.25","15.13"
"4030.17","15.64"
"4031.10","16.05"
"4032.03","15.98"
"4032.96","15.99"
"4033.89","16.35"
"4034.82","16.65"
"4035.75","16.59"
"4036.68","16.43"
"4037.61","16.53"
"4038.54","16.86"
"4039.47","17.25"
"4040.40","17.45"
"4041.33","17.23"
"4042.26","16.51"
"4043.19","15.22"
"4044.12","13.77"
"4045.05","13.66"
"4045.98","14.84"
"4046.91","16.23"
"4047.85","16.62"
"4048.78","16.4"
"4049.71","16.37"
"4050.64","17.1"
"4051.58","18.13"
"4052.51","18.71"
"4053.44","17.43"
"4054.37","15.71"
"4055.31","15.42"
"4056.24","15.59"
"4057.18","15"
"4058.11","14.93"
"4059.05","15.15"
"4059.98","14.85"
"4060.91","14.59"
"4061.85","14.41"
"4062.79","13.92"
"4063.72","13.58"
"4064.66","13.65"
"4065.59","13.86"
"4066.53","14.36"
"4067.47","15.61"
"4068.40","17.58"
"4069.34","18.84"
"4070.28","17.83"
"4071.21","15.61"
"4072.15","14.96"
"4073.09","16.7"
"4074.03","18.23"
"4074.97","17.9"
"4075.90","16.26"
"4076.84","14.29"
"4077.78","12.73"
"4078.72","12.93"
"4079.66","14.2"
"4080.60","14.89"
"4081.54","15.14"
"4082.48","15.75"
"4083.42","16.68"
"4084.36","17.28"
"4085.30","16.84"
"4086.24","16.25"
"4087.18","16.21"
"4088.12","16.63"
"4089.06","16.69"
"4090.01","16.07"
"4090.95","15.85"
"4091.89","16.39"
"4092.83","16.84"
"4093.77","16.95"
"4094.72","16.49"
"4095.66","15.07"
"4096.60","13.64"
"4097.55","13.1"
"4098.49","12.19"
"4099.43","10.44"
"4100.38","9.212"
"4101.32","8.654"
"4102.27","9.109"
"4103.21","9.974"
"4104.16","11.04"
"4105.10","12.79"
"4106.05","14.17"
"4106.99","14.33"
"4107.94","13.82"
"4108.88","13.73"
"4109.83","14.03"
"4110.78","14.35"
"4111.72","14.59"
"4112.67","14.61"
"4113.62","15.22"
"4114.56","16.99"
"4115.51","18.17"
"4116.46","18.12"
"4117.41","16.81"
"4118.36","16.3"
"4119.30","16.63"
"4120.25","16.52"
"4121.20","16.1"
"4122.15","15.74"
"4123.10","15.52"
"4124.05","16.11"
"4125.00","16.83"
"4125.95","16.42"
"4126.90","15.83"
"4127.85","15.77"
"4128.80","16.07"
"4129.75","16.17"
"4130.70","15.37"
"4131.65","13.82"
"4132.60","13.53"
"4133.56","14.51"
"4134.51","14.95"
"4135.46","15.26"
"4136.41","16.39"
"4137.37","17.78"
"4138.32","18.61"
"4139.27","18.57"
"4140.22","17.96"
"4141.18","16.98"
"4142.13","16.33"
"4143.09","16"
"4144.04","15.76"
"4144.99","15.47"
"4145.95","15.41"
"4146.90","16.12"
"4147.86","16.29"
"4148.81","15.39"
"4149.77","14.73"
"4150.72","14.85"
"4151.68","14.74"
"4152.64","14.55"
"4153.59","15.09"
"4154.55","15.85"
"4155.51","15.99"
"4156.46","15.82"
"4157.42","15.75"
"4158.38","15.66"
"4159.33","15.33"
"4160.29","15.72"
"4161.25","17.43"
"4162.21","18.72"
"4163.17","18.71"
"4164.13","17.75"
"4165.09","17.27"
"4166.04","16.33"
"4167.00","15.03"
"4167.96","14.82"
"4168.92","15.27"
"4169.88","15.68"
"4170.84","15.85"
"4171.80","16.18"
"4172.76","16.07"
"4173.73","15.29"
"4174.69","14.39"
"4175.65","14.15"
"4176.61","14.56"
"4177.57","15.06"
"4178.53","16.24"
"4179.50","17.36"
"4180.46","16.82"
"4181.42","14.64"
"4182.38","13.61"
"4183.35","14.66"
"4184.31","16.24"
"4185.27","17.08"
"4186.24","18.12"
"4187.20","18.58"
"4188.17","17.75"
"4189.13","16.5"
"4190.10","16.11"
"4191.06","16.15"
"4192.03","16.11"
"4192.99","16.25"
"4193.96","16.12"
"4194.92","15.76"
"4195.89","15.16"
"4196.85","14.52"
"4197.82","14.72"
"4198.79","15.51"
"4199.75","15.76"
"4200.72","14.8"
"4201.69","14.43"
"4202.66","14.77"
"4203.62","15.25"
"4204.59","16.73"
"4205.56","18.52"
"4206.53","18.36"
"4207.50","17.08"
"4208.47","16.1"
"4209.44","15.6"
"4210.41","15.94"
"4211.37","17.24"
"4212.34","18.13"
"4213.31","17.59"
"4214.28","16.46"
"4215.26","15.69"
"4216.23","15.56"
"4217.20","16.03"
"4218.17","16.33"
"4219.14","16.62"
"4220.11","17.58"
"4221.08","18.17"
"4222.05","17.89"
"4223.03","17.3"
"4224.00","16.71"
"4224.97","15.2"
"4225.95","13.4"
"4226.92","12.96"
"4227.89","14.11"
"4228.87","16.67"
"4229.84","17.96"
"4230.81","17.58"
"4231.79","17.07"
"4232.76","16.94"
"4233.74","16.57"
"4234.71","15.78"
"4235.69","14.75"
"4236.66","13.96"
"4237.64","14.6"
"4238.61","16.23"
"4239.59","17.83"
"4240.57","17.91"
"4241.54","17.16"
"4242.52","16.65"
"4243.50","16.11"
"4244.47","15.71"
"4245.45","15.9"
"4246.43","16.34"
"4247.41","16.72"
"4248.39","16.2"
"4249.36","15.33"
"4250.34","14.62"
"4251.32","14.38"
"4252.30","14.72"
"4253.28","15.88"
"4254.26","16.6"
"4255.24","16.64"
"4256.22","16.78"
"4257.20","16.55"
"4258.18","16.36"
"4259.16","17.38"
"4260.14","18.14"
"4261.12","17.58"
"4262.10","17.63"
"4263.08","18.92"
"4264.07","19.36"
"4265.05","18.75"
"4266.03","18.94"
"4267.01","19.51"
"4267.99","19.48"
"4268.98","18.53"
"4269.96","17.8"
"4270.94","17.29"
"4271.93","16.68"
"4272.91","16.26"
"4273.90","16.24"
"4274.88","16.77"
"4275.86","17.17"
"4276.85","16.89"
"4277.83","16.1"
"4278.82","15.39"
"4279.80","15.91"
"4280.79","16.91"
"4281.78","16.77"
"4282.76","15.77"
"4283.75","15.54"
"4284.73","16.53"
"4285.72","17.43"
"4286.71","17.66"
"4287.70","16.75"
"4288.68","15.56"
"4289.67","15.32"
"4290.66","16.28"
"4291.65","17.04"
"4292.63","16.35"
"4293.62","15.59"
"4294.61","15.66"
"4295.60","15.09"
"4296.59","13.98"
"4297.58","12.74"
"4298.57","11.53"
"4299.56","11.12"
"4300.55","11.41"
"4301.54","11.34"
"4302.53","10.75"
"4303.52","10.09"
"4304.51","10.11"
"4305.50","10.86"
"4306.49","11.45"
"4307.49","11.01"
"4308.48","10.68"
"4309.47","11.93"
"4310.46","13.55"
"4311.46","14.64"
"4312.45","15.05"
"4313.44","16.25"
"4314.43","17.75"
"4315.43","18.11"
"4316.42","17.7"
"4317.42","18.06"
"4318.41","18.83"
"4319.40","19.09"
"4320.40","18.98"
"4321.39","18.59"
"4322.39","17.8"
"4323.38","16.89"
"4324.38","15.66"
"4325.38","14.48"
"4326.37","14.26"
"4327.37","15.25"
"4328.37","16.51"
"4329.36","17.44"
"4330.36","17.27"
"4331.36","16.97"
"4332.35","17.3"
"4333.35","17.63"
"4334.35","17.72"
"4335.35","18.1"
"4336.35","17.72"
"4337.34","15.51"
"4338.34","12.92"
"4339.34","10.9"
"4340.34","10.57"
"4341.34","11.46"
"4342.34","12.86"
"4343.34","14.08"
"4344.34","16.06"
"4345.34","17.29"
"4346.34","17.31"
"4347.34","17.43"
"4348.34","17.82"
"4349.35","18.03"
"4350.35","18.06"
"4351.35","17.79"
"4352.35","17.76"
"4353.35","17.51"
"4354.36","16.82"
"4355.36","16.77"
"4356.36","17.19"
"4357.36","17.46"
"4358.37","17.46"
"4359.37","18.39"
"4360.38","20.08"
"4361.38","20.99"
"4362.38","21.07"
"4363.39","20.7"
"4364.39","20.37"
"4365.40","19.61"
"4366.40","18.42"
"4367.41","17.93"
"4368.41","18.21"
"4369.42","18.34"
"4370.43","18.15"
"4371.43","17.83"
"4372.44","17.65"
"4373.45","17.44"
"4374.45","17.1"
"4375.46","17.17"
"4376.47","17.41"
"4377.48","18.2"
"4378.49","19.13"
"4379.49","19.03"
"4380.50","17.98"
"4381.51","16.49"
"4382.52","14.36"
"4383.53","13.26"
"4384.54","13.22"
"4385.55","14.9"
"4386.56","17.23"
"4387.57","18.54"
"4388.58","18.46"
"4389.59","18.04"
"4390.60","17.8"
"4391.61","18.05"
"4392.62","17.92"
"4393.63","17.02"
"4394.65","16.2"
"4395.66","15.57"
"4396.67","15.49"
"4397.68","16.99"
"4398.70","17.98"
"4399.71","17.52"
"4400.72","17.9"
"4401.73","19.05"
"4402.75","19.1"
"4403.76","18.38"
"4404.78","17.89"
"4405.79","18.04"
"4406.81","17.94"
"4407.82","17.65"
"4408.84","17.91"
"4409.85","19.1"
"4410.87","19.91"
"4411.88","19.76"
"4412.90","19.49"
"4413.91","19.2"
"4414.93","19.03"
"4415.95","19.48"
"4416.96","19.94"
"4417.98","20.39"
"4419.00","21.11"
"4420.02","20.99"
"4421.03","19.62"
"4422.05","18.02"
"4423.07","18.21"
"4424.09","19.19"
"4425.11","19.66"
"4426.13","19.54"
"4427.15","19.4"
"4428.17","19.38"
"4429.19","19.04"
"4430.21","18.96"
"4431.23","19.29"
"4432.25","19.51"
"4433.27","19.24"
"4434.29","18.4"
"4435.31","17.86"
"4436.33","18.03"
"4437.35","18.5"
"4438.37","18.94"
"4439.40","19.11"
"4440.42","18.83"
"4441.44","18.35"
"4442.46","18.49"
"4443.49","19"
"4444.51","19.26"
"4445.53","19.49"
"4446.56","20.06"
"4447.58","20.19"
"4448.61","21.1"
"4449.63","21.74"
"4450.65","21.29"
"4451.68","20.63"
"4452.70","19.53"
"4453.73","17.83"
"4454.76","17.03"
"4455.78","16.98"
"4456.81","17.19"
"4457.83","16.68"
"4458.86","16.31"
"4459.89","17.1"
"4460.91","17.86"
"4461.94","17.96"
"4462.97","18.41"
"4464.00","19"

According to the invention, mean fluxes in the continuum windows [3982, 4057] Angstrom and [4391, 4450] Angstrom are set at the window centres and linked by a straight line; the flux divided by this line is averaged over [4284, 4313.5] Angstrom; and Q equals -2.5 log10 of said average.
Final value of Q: 0.29 mag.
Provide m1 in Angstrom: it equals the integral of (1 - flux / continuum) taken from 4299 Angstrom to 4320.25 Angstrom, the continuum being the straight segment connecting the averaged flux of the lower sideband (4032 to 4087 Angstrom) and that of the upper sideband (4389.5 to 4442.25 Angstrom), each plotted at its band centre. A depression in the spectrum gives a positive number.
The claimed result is 4.7 Angstrom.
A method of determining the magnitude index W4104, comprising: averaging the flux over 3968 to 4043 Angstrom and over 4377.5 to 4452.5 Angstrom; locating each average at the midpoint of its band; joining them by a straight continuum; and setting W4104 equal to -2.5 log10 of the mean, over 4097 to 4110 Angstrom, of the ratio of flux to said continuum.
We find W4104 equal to 0.29 mag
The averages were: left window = 14.6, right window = 18.5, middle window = 11.9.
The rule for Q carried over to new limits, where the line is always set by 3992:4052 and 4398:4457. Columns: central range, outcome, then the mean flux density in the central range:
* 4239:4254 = 0.10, 16.1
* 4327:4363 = 0.11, 16.7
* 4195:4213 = 0.09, 16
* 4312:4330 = 0.08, 17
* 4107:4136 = 0.08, 15.6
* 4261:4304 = 0.13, 16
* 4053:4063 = 0.08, 15.2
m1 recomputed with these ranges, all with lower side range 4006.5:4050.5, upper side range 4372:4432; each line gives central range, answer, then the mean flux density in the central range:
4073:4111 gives 4.85 Angstrom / 14.5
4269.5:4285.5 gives 0.90 Angstrom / 16.5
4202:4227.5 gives 1.16 Angstrom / 16.4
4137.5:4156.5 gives 0.89 Angstrom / 16.1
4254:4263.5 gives 0.08 Angstrom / 17.3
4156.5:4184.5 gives 1.80 Angstrom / 15.9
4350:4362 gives -0.11 Angstrom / 18.1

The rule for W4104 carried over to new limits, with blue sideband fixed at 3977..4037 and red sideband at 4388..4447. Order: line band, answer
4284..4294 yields 0.08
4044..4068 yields 0.03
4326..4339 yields 0.10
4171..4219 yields 0.06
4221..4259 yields 0.08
